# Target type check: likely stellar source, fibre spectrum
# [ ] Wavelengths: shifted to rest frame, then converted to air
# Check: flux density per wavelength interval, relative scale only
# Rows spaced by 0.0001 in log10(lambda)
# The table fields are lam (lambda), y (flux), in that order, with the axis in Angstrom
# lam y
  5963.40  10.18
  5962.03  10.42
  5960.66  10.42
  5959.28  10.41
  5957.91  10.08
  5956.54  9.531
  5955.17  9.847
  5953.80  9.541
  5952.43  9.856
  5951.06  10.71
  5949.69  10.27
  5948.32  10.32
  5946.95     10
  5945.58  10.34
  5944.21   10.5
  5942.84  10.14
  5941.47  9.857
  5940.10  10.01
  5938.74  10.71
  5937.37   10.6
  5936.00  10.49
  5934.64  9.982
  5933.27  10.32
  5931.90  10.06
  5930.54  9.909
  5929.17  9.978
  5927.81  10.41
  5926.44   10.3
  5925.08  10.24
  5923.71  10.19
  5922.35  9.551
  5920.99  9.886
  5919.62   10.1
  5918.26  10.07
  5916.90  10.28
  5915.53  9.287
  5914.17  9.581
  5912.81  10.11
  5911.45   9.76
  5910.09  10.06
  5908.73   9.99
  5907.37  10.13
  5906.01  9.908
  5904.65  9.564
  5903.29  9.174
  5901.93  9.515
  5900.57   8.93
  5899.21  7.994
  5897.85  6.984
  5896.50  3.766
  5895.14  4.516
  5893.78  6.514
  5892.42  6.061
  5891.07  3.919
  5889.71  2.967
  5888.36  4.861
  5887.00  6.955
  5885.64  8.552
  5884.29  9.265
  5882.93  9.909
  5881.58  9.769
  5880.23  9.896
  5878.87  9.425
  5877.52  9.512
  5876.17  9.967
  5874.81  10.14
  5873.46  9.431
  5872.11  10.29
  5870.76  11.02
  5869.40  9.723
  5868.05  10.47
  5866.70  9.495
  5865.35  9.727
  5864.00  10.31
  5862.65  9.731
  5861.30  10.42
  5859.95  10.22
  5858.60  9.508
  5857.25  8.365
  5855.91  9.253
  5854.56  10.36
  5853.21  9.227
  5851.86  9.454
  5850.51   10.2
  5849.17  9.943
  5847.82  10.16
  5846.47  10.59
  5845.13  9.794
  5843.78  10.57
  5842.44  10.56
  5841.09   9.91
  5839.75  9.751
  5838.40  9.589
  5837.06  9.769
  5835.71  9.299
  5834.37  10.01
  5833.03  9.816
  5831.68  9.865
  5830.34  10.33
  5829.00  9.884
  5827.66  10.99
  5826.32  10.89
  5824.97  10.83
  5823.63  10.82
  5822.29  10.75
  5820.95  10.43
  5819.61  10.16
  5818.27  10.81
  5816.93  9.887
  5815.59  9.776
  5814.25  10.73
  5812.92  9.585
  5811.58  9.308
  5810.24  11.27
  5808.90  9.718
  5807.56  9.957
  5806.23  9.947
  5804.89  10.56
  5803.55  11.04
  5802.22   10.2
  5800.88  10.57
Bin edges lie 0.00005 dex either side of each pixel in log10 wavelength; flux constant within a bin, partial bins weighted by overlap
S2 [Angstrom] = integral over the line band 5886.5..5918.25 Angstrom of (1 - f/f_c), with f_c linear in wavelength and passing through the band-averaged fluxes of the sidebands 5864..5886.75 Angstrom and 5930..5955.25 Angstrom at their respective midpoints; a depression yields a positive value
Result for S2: 6.5 Angstrom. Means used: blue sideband 9.75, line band 7.92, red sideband 10.2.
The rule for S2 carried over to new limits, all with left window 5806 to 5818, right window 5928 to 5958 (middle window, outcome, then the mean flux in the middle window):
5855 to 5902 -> 7.5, 8.49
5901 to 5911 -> 0.4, 9.74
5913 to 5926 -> 0.3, 9.92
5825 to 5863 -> 0.4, 9.96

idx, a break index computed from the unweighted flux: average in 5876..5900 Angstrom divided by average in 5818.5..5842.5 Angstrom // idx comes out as 0.7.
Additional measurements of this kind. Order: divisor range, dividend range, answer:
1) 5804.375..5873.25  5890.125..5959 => 0.93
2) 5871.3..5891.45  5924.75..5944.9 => 1.22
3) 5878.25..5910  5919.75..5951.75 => 1.31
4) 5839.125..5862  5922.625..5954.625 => 1.03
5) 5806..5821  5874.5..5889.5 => 0.86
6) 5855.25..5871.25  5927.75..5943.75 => 1.04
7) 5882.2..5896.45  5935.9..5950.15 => 1.65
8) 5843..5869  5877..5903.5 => 0.75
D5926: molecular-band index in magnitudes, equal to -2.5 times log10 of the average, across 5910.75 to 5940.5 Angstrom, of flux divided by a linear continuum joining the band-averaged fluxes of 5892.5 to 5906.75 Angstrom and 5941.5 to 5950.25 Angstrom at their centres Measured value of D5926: -0.12 mag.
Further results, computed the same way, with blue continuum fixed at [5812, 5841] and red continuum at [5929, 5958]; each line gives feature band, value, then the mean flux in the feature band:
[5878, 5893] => 0.336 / 7.45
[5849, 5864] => 0.049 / 9.72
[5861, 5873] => 0.006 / 10.1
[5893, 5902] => 0.452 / 6.7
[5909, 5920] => 0.026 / 9.91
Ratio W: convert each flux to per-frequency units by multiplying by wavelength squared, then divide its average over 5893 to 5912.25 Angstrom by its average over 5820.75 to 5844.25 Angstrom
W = 0.84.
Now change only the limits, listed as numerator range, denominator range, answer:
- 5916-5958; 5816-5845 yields 1.03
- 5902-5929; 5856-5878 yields 1.02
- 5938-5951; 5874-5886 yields 1.09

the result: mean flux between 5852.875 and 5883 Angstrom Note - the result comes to 9.84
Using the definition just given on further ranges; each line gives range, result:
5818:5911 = 9.28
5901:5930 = 9.9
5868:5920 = 8.65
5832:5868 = 9.86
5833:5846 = 9.93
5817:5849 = 10.2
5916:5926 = 10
